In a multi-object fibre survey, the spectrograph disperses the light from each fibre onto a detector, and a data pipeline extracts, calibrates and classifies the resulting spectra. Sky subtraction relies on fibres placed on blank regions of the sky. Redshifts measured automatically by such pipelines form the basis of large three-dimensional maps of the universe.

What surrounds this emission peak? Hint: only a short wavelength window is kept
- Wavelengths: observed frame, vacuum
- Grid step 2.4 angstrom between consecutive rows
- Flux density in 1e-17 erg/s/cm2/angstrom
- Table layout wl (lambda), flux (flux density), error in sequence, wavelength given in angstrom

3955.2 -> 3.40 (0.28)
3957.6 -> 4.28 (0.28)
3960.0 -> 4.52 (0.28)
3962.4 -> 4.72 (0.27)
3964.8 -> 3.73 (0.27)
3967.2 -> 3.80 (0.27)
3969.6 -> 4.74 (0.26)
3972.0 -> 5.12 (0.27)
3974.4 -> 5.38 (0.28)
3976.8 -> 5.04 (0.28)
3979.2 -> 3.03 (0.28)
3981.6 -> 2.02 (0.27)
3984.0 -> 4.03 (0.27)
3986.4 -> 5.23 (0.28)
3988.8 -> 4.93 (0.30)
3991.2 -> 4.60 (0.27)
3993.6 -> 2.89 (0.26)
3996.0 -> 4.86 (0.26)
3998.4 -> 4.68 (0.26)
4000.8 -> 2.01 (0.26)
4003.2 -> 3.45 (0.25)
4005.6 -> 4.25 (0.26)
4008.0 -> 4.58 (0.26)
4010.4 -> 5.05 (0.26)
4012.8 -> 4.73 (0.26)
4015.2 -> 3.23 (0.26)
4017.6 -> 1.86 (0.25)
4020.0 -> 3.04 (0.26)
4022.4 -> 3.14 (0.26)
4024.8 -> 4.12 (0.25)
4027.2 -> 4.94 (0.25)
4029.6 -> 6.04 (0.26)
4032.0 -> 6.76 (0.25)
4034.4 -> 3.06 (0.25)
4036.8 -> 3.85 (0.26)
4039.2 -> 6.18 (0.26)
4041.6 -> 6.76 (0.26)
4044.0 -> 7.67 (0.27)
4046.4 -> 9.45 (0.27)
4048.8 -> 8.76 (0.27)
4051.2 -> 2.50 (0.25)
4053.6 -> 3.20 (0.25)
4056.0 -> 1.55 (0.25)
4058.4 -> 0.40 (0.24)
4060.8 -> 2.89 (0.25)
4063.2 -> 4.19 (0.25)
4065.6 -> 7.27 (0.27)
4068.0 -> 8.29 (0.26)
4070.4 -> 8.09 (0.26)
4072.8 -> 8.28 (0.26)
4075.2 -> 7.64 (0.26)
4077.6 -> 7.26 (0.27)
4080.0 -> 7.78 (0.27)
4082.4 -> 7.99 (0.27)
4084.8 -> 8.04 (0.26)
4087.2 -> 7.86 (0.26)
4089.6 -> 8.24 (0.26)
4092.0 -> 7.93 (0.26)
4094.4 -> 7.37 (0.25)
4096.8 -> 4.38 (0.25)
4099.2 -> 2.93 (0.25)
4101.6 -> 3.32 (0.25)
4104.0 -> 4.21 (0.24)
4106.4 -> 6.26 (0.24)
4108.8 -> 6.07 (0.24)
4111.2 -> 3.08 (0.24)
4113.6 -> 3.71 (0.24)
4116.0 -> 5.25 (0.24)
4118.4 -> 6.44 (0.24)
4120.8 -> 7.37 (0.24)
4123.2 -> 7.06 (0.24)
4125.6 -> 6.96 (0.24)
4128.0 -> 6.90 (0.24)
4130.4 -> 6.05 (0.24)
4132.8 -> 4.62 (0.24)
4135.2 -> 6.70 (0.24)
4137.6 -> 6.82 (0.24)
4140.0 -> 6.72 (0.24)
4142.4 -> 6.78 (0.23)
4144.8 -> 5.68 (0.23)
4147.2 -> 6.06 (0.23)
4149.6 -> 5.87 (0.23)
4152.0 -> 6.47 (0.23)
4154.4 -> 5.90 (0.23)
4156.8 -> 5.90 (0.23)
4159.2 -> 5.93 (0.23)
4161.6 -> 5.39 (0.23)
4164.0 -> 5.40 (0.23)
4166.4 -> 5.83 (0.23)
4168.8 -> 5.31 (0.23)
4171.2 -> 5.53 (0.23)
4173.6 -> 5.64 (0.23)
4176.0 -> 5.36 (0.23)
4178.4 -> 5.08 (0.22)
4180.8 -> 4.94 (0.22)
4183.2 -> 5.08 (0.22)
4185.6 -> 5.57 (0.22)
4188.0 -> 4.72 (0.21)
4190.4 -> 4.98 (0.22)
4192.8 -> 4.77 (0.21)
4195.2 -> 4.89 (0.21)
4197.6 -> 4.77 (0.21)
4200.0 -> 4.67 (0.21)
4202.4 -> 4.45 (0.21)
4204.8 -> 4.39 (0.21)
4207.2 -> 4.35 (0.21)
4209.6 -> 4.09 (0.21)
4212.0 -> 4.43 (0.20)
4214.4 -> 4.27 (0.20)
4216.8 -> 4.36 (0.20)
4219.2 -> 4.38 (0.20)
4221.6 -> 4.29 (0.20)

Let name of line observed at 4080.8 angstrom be Ly-alpha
